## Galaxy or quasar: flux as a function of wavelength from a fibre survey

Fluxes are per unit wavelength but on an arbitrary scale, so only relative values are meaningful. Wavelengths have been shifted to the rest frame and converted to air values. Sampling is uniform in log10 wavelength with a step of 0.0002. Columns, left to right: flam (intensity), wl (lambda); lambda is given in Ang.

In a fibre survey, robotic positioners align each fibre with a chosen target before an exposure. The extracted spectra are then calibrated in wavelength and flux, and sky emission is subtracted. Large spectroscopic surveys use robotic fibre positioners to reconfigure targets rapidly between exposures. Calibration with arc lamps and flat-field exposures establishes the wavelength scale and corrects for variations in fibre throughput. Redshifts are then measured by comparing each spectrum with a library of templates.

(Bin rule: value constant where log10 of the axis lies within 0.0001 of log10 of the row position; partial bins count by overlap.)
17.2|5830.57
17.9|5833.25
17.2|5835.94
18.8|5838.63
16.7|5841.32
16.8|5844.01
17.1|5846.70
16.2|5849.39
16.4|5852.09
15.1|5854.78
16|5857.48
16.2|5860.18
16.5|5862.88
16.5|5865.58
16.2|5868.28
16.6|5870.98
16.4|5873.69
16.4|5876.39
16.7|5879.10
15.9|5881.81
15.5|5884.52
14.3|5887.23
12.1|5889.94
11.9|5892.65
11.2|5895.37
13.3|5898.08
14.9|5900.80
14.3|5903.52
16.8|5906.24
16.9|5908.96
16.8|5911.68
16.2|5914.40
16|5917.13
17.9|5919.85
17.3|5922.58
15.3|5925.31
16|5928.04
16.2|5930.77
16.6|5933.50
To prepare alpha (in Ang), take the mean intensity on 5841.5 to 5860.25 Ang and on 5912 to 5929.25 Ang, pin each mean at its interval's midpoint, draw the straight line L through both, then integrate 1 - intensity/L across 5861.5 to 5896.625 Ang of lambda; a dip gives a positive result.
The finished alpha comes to 2.7 Ang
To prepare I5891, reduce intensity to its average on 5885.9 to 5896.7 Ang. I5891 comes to 12.4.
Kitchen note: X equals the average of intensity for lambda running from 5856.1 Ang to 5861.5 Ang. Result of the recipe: 16.1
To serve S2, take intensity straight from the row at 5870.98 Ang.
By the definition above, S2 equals 16.6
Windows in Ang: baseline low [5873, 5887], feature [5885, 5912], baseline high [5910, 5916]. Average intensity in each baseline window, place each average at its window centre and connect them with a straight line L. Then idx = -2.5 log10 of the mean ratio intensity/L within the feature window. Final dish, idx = 0.15 mag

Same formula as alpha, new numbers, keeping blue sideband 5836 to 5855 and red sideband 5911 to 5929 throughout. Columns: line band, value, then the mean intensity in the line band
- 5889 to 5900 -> 2.9 Ang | 12.3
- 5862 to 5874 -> 0.2 Ang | 16.4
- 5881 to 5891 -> 1.3 Ang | 14.4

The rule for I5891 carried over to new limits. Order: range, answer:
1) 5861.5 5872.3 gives 16.5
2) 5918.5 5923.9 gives 17.6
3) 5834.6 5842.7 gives 17.6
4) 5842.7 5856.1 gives 16.3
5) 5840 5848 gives 16.9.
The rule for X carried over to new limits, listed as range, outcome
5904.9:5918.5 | 16.5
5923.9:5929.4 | 15.7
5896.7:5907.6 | 14.8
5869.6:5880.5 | 16.5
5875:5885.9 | 16.1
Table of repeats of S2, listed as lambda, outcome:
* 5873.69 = 16.4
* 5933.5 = 16.6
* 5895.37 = 11.2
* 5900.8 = 14.9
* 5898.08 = 13.3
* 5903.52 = 14.3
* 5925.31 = 15.3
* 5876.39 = 16.4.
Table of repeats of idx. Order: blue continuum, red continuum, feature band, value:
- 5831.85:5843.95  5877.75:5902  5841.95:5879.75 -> -0.029 mag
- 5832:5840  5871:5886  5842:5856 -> 0.068 mag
